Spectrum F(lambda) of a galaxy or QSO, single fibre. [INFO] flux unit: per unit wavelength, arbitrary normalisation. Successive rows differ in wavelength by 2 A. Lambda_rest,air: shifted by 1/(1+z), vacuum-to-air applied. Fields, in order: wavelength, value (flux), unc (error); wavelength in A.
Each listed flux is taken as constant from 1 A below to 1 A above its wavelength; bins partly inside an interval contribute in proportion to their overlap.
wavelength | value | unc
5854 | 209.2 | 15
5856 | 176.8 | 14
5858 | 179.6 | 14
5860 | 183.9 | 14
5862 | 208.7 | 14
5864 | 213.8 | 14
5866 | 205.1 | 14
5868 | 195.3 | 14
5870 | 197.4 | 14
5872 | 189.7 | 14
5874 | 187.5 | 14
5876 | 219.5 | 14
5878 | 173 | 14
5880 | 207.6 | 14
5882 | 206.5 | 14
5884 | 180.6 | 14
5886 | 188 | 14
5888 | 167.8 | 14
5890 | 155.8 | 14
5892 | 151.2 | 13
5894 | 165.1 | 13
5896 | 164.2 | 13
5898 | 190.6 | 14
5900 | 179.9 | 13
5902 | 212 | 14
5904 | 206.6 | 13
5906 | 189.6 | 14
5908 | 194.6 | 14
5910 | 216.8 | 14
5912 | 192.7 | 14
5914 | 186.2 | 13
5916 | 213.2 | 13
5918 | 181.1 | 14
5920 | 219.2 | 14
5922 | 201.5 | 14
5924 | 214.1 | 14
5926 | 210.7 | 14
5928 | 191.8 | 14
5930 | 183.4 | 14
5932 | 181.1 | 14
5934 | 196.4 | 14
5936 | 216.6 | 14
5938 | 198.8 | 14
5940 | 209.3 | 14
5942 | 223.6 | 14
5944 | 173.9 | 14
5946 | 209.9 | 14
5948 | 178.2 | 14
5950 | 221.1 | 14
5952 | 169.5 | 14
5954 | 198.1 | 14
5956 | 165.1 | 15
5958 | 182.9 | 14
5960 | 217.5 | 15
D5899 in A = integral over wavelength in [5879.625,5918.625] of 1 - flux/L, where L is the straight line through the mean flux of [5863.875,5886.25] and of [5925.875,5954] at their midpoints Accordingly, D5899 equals 1.89 A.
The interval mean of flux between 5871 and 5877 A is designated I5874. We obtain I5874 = 199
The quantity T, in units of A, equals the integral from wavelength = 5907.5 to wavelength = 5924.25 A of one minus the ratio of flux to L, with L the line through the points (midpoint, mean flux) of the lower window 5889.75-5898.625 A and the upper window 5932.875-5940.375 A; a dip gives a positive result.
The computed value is -1.5 A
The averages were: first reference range 165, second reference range 205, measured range 202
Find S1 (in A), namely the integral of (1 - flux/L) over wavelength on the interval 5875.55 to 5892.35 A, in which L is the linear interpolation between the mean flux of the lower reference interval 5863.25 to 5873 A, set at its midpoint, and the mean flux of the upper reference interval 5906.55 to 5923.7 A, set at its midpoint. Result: 1.4 A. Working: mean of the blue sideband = 200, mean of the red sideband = 201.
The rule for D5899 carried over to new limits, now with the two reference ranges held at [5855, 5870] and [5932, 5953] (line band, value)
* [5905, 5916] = 0.0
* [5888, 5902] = 1.8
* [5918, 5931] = -0.2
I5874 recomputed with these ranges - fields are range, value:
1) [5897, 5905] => 197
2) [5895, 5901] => 178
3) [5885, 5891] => 171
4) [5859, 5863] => 196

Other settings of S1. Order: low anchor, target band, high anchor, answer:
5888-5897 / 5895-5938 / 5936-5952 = -4.5 A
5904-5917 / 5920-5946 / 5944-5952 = -0.6 A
